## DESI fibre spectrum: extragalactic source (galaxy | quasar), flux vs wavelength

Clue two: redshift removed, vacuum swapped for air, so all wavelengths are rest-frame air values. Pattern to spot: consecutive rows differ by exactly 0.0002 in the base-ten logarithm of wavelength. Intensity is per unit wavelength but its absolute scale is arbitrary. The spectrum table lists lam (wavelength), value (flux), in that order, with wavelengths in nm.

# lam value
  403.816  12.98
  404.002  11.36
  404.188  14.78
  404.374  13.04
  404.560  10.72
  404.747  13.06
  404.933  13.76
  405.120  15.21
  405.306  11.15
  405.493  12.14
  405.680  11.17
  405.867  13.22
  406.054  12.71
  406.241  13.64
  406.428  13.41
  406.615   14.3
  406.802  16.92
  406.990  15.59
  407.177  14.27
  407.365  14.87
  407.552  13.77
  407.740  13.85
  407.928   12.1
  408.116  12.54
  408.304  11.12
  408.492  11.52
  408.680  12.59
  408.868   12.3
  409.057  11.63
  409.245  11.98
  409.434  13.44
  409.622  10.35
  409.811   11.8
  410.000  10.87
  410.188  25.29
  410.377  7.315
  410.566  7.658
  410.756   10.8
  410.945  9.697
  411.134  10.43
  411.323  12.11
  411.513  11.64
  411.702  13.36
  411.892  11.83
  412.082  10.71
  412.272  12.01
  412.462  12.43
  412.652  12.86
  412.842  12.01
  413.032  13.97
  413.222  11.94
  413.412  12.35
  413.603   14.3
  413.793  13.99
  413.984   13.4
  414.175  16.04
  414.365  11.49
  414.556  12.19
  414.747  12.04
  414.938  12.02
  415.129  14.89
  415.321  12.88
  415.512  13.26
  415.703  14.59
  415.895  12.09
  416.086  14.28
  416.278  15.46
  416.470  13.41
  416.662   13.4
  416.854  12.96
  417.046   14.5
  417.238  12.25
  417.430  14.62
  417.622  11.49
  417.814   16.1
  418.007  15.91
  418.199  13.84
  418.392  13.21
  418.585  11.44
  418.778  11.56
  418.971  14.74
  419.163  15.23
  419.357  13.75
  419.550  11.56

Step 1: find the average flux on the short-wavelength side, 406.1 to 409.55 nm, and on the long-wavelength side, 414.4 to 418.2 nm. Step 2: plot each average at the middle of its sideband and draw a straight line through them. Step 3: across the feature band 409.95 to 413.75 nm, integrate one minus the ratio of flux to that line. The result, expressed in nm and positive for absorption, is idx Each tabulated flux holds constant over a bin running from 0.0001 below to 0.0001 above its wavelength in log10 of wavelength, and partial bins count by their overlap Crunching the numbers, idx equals 0.34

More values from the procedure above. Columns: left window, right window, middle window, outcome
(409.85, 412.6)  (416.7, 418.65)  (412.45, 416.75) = -0.16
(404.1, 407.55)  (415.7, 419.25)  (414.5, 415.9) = 0.06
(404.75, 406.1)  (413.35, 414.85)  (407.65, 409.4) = 0.10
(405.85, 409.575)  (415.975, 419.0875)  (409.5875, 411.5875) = 0.26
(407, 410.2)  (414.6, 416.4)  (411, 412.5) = 0.16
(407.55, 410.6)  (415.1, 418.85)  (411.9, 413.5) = 0.09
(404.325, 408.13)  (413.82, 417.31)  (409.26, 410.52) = 0.05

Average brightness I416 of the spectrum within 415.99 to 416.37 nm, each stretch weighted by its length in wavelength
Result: 14.9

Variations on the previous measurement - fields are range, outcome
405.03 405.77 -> 12.4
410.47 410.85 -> 9.2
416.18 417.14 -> 13.9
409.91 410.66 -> 12.8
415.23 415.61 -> 13.1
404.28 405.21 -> 13.1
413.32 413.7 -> 13.3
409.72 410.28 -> 16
